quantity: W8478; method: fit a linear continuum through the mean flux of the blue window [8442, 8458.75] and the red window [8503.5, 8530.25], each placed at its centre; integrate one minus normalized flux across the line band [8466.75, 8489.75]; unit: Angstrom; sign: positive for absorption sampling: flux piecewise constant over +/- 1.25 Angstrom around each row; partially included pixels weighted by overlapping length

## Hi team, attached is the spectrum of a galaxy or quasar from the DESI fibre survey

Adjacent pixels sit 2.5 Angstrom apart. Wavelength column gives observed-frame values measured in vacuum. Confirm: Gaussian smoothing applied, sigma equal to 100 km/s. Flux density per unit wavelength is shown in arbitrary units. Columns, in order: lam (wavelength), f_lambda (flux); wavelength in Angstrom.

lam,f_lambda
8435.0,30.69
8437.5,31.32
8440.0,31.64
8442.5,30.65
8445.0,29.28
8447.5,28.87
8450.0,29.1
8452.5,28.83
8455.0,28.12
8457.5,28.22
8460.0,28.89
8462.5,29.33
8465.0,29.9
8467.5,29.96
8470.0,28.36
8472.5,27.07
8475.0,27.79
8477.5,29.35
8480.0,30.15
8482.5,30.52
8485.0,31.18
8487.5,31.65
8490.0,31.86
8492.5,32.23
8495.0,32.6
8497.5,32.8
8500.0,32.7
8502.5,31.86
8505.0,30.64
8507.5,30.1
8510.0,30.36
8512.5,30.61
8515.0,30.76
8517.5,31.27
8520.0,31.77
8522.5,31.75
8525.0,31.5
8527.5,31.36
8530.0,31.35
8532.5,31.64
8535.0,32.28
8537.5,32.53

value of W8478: 0.1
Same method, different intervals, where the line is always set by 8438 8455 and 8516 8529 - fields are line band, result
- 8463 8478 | 0.8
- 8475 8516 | -0.3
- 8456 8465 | 0.3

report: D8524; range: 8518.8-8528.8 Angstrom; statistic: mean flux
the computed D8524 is 31.6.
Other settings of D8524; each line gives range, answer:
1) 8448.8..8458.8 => 28.6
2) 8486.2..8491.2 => 31.7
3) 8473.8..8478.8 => 28.6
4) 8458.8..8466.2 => 29.4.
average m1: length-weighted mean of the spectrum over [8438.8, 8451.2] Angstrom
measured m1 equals 29.9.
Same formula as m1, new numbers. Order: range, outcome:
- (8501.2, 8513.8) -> 30.7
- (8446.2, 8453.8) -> 28.9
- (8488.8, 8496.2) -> 32.2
